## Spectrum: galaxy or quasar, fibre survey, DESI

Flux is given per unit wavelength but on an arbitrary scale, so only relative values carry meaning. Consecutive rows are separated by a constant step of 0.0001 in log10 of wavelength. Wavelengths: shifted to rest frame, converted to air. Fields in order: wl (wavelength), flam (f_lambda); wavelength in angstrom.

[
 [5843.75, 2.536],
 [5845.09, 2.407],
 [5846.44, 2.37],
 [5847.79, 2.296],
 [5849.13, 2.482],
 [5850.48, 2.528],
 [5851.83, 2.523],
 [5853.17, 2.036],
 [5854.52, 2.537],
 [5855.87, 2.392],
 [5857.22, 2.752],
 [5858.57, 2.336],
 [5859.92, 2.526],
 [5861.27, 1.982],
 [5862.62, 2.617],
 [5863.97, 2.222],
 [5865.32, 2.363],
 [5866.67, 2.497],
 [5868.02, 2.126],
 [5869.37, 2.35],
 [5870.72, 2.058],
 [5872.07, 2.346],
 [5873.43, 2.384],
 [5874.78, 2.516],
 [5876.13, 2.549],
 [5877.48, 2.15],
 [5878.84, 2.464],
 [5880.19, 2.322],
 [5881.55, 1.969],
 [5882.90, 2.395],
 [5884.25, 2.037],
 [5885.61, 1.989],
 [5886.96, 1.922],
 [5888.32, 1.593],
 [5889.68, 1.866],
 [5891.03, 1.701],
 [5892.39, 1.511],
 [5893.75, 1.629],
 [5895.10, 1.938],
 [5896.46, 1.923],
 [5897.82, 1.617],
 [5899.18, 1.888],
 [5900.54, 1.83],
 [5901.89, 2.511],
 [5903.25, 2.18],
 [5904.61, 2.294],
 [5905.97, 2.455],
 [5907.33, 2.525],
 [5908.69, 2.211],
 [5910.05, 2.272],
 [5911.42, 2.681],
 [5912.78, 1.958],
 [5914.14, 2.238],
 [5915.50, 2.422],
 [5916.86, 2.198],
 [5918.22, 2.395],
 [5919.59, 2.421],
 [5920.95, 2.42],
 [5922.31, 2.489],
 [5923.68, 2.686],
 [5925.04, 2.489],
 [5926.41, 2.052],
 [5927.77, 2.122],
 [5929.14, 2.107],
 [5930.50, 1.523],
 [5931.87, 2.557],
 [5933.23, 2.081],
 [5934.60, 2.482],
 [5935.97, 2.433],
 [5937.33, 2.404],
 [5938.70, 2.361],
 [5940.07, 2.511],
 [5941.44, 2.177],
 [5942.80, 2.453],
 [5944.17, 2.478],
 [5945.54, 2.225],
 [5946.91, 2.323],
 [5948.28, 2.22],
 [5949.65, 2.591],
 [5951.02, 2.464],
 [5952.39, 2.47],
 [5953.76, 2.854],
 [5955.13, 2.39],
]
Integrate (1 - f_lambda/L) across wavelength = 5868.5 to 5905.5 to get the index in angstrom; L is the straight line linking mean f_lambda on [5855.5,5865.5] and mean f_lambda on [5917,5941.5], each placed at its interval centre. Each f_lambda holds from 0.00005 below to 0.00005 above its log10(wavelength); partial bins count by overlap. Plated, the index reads 4.6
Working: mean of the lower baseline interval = 2.4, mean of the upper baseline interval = 2.32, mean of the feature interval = 2.07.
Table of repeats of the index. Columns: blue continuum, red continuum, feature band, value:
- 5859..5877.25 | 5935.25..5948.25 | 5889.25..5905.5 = 3.0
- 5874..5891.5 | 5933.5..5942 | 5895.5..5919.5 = 0.3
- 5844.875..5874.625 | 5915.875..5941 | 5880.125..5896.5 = 3.2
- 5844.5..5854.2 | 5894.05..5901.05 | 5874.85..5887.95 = -1.2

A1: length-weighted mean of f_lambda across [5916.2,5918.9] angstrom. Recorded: 2.3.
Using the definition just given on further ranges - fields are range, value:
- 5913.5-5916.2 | 2.33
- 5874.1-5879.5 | 2.42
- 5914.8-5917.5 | 2.31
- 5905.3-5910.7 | 2.37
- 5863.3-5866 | 2.29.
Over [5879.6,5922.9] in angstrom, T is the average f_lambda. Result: 2.12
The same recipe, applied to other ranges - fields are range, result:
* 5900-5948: 2.31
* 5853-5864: 2.4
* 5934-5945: 2.41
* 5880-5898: 1.88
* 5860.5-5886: 2.29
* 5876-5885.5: 2.24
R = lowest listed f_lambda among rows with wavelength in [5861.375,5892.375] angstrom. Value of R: 1.593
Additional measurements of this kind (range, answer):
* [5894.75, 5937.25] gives 1.523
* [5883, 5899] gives 1.511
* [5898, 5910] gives 1.83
